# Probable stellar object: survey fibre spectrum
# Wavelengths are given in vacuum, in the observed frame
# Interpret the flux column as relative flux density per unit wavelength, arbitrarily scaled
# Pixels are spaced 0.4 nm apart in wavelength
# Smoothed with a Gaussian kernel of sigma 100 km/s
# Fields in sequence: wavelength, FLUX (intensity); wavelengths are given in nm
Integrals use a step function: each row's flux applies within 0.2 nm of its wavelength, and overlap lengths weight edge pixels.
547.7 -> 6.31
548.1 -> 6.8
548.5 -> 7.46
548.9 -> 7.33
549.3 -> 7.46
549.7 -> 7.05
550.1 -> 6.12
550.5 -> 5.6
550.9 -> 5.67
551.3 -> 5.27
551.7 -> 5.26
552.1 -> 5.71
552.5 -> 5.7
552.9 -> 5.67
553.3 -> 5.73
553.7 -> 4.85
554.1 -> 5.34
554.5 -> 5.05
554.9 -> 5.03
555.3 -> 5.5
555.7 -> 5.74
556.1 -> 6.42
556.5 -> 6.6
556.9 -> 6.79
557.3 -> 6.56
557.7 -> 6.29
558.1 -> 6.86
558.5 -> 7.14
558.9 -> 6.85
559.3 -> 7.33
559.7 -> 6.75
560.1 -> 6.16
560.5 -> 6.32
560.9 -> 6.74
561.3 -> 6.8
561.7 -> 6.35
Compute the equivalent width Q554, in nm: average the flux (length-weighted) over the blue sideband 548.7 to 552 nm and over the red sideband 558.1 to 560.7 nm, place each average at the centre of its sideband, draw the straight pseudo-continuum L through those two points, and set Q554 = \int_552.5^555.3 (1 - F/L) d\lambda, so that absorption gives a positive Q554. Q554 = 0.479 nm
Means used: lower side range 6.2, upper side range 6.77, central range 5.32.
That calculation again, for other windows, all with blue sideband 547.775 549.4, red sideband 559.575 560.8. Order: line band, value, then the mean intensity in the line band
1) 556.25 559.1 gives -0.06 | 6.72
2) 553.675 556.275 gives 0.50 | 5.45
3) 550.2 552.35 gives 0.45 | 5.54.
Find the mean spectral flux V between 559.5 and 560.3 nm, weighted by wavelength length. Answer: 6.46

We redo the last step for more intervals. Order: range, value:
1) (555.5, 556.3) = 6.08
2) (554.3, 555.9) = 5.33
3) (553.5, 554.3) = 5.09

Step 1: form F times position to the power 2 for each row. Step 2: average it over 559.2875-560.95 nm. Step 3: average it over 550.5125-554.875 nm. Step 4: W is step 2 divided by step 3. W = 1.25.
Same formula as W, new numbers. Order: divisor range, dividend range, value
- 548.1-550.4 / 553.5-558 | 0.86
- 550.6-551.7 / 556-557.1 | 1.24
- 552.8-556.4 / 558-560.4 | 1.26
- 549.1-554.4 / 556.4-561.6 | 1.19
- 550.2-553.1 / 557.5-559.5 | 1.27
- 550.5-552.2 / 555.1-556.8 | 1.13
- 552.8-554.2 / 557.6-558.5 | 1.27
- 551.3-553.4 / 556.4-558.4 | 1.21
